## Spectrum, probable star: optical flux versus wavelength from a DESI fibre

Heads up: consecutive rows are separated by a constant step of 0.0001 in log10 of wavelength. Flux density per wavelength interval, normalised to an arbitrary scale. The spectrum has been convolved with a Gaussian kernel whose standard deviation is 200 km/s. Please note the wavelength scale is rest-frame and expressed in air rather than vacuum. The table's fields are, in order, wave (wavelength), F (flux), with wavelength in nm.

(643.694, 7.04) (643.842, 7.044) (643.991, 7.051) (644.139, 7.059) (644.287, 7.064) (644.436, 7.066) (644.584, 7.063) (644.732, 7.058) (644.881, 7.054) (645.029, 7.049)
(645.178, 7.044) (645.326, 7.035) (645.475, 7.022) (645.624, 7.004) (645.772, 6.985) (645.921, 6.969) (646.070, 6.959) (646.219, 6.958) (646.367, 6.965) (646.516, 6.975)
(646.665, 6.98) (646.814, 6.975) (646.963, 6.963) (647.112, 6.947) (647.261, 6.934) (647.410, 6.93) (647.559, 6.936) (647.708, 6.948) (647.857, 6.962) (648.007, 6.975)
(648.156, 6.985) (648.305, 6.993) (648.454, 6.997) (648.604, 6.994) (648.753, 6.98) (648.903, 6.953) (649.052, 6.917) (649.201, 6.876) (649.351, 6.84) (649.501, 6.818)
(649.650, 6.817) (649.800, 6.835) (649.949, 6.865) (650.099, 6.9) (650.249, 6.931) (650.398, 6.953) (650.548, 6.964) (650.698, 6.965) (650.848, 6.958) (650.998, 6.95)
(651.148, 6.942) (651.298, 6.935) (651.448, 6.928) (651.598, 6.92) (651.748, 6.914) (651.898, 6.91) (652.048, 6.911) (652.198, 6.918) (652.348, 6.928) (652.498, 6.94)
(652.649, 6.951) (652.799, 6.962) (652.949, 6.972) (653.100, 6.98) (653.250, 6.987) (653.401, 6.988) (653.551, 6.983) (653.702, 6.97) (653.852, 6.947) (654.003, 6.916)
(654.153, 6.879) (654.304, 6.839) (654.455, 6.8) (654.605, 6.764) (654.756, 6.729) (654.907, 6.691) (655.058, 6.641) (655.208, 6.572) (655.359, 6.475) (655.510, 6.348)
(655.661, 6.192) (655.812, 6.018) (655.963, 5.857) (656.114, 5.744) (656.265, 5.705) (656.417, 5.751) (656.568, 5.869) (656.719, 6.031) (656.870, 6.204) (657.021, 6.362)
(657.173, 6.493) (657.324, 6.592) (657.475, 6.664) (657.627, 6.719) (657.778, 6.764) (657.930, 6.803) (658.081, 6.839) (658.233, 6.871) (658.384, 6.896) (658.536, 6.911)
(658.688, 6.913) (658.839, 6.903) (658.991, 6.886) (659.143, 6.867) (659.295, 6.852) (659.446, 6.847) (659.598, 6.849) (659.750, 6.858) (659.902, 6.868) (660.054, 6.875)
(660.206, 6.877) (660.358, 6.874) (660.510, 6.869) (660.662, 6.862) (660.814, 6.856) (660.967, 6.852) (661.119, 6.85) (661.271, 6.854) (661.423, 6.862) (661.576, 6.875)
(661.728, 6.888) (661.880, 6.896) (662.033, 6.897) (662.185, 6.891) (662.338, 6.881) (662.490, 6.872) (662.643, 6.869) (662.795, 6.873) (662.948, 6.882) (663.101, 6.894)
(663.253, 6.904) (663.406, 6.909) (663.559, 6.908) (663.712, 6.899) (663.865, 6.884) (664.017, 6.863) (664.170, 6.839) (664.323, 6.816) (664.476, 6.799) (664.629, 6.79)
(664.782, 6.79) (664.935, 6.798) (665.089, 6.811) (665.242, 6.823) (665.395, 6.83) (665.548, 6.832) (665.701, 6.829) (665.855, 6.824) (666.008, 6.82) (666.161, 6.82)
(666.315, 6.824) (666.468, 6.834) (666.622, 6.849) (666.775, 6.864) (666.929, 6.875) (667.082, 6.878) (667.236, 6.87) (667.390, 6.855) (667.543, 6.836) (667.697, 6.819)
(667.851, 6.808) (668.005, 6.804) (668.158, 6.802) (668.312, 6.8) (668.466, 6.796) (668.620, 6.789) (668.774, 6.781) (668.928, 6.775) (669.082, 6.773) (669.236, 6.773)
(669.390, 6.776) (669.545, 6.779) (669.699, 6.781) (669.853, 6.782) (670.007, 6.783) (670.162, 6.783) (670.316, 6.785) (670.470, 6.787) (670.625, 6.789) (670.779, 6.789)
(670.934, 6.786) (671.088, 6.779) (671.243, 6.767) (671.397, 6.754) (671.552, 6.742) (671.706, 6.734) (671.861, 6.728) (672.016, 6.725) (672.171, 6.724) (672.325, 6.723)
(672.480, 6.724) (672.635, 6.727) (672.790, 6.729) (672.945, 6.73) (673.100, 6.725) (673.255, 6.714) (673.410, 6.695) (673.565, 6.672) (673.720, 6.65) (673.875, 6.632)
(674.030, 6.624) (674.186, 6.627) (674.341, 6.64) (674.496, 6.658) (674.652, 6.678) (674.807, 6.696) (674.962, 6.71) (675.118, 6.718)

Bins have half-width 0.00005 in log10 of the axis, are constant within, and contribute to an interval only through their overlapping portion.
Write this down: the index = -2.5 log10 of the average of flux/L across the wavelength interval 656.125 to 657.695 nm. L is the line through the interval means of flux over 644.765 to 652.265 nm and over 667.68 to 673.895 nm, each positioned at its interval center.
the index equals 0.110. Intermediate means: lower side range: 6.95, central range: 6.21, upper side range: 6.76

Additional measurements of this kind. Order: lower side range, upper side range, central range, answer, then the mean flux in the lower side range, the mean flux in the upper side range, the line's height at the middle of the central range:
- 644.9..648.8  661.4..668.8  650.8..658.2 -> 0.043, 6.98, 6.85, 6.92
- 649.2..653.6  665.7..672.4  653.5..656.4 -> 0.063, 6.92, 6.79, 6.9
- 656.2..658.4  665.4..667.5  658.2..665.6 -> -0.037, 6.43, 6.84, 6.64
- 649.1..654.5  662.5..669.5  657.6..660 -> 0.003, 6.92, 6.83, 6.88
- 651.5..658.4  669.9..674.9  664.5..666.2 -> -0.021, 6.63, 6.72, 6.69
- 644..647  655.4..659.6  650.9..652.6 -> -0.030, 7.01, 6.49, 6.74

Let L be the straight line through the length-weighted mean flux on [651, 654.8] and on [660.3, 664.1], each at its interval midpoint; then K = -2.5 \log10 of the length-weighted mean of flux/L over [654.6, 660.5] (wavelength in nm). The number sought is 0.05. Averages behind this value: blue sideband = 6.92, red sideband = 6.88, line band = 6.56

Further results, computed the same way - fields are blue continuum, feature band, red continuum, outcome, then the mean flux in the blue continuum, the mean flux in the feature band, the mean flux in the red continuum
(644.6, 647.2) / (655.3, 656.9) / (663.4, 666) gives 0.152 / 7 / 6.01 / 6.84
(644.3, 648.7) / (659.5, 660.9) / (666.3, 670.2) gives 0.003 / 6.99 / 6.86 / 6.81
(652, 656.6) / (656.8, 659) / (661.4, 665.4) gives 0.000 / 6.62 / 6.72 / 6.86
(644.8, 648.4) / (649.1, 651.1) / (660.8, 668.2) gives 0.009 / 6.98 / 6.9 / 6.85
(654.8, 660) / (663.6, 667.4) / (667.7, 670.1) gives -0.020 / 6.53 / 6.84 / 6.79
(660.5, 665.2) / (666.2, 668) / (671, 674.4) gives -0.007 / 6.86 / 6.84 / 6.71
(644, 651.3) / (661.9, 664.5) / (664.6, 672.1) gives -0.006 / 6.97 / 6.88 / 6.8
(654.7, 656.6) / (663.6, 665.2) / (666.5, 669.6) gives -0.032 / 6.2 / 6.83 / 6.81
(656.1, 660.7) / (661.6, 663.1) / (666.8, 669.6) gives -0.028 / 6.64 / 6.88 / 6.81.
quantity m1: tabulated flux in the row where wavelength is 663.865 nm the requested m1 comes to 6.884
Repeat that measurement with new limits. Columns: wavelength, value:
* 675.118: 6.718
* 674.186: 6.627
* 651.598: 6.92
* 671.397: 6.754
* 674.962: 6.71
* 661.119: 6.85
